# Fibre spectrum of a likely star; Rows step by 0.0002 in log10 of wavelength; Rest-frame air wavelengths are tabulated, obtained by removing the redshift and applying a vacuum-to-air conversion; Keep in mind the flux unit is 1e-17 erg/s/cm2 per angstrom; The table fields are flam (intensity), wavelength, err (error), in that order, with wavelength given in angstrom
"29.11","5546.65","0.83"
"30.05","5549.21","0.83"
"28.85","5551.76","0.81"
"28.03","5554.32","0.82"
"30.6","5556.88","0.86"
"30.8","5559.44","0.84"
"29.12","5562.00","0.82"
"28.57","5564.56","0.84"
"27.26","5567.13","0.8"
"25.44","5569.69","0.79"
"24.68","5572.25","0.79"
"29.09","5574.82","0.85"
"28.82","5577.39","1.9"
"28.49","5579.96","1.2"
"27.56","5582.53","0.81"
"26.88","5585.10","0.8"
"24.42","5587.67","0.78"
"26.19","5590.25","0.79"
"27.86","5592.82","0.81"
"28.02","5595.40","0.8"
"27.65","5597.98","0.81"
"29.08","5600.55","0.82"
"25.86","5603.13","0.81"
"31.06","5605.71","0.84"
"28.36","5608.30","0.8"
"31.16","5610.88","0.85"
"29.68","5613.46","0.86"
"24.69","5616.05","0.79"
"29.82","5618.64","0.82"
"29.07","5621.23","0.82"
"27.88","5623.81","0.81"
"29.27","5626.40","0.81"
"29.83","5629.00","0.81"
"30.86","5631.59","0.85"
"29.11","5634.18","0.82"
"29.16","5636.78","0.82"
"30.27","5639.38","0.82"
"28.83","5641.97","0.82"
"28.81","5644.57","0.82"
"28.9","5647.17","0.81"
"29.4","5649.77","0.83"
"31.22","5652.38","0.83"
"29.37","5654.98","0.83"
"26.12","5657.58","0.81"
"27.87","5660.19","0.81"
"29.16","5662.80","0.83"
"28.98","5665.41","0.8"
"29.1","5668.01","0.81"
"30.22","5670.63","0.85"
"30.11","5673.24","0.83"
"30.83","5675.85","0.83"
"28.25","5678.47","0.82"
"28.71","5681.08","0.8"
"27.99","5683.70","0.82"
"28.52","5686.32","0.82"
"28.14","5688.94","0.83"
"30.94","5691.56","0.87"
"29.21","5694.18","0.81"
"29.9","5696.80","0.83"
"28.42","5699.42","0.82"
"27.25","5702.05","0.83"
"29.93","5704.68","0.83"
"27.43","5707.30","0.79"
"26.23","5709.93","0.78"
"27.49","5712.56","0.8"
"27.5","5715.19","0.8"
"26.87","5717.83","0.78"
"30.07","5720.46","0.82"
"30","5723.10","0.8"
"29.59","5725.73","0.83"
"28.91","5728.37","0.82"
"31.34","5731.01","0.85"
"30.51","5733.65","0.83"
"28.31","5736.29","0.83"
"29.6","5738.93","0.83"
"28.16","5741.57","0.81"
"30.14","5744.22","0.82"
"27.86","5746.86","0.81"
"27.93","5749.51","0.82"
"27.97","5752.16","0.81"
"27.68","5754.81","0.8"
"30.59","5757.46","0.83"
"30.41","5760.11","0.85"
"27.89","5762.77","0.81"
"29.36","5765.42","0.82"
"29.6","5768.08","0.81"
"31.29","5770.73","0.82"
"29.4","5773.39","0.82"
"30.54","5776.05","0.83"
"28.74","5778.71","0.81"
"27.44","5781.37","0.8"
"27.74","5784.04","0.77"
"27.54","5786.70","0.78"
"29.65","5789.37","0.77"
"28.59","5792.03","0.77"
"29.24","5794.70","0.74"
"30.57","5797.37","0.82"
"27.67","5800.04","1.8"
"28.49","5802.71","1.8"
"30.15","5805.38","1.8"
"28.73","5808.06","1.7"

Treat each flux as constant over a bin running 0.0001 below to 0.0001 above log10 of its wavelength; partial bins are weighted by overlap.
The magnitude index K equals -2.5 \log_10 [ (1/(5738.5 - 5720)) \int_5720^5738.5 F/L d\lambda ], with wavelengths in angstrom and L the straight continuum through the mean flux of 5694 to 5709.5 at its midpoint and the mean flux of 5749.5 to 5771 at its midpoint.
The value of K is -0.04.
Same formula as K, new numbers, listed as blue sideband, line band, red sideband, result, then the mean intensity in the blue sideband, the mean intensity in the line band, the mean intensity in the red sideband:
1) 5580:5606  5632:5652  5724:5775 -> -0.053 mag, 27.4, 29.4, 29.3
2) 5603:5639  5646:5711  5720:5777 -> 0.013 mag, 29.1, 28.9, 29.4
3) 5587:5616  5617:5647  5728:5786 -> -0.038 mag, 28.1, 29.3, 29.1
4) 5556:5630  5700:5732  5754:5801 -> 0.011 mag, 28.2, 28.5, 29.1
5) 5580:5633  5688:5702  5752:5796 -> -0.018 mag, 28.3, 29.2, 29.1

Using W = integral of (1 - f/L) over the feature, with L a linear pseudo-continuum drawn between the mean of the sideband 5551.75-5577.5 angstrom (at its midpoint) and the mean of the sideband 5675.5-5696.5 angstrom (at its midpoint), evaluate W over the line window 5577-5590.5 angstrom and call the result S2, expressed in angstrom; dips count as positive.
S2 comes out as 0.6 angstrom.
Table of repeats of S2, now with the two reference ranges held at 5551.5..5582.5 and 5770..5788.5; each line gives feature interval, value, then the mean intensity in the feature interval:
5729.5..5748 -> -0.4 angstrom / 29.4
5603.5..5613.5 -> -0.5 angstrom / 29.7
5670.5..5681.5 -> -0.4 angstrom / 29.6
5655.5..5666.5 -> 0.2 angstrom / 28.1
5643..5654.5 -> -0.4 angstrom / 29.5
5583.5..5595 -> 0.7 angstrom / 26.5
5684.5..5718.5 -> 0.4 angstrom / 28.3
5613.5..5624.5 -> 0.1 angstrom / 28.1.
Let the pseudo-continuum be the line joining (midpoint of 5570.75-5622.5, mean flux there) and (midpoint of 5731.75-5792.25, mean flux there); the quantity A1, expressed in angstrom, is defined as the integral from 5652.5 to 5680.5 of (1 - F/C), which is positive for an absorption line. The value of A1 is -0.7 angstrom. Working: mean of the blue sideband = 27.9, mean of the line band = 29.1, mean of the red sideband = 29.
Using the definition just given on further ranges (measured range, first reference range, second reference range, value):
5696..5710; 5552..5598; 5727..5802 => 0.17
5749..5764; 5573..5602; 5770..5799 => 0.04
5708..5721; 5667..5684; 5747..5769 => 0.74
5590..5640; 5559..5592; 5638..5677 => -0.83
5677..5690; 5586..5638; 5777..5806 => 0.09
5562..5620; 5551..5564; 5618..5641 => 3.28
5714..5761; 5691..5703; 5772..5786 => -0.26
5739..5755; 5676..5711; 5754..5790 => 0.30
